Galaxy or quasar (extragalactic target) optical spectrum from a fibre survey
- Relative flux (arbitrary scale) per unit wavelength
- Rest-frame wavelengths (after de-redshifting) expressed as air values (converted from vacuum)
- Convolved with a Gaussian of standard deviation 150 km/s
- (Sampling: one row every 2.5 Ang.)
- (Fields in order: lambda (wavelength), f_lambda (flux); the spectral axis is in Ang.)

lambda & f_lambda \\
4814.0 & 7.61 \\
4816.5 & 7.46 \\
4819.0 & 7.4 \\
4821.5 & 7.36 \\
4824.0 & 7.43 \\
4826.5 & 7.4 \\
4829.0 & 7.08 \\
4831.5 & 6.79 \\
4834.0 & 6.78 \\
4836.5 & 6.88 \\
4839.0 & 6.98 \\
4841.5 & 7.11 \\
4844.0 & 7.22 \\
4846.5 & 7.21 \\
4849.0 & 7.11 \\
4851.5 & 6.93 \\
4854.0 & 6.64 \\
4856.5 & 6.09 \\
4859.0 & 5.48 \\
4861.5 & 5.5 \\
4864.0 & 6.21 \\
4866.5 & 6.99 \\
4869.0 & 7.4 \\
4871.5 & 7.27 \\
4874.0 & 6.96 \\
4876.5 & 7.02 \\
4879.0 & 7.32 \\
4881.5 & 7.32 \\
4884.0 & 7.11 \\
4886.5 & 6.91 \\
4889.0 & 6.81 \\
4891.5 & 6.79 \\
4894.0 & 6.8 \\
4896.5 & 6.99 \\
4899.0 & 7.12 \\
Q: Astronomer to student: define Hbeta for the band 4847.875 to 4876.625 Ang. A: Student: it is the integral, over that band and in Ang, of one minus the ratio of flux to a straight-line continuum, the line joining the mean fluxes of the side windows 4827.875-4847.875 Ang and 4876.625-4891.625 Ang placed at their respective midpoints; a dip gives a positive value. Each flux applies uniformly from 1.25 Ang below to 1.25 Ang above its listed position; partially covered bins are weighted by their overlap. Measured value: 1.71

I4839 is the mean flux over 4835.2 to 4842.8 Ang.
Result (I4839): 6.99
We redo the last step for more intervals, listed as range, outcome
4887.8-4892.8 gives 6.8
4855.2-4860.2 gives 5.8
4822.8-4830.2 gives 7.3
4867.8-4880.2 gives 7.19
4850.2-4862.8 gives 6.13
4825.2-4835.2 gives 7.02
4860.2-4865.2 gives 5.85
